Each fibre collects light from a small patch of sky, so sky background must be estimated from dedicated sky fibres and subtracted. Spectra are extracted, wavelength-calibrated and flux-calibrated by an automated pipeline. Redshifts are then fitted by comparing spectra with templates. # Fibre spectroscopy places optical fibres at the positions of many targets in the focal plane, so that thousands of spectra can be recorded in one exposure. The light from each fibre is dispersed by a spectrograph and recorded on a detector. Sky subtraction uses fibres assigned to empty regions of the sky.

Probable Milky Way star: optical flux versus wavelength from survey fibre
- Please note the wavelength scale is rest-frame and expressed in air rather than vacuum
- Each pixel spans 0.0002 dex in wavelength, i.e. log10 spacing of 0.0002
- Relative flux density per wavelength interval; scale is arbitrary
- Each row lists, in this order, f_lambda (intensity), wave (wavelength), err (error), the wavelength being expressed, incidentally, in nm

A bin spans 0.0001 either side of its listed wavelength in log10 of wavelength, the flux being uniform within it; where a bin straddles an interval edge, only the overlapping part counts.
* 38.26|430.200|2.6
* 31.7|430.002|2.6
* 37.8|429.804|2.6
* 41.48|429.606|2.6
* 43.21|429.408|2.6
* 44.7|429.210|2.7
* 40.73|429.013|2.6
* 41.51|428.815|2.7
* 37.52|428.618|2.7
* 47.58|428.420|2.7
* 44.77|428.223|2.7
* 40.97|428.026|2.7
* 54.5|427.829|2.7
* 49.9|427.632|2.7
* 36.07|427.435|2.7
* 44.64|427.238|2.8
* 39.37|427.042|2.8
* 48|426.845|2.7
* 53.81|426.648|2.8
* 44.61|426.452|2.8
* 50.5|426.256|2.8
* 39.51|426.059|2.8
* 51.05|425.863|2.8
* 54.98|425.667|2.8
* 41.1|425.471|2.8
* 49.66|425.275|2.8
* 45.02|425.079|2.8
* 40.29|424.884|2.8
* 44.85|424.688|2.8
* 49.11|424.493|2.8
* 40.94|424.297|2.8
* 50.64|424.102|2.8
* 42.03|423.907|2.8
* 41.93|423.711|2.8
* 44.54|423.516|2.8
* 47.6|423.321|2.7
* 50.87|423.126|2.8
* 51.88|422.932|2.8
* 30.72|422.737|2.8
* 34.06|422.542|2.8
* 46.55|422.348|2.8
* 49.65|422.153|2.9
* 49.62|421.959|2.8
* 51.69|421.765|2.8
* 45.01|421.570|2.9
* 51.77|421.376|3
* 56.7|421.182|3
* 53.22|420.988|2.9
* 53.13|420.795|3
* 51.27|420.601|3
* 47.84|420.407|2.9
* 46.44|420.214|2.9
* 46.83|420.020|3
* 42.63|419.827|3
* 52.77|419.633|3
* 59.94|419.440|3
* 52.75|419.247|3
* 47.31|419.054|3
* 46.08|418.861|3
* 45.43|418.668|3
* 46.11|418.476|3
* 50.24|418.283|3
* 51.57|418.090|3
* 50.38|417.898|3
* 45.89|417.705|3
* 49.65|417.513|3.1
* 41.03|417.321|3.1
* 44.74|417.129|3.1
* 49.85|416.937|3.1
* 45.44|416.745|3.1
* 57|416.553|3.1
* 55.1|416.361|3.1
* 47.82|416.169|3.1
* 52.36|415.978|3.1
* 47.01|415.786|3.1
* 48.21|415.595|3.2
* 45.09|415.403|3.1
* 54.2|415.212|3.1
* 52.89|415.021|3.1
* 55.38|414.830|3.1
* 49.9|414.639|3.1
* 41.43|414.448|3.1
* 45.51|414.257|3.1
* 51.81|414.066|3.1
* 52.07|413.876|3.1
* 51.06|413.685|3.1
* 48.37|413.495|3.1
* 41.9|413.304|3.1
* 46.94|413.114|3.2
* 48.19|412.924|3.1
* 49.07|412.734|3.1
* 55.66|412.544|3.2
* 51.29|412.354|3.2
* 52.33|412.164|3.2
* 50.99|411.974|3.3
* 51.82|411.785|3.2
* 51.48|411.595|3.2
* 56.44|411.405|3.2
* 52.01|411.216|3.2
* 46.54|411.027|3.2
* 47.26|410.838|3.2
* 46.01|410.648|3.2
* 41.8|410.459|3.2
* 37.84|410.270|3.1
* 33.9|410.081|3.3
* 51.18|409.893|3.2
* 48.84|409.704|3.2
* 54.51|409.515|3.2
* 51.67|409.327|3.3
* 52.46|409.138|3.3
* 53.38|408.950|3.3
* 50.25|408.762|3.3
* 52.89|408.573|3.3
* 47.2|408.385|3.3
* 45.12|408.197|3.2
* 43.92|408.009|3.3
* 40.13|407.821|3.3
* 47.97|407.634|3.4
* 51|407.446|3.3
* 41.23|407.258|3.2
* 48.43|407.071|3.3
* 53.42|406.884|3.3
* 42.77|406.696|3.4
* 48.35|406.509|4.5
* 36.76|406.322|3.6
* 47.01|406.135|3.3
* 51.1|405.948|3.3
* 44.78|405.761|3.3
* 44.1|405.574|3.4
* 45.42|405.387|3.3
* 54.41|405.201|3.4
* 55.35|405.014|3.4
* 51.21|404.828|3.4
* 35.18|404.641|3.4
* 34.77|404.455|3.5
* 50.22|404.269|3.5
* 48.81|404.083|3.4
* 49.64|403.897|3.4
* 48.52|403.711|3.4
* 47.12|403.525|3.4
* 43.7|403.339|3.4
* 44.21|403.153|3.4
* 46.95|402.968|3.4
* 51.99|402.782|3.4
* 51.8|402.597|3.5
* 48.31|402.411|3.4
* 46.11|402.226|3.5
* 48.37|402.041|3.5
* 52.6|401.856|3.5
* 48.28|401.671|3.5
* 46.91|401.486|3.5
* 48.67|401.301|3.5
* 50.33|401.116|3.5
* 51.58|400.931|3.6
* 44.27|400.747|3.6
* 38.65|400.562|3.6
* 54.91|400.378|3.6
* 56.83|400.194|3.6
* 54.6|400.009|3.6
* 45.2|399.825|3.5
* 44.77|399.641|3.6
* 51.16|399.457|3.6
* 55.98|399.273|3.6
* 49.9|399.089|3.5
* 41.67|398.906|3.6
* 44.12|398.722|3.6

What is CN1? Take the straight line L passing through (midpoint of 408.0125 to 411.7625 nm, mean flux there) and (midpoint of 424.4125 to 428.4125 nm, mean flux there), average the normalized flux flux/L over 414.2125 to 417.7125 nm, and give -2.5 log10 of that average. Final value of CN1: -0.032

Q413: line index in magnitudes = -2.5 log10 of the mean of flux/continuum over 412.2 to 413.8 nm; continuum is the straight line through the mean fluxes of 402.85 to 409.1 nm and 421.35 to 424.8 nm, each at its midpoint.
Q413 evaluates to -0.06 mag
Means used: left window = 46.9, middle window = 49.2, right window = 45.6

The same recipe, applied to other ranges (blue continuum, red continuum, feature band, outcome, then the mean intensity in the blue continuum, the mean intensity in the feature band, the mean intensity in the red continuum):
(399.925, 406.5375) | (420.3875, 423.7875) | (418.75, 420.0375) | -0.048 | 47.8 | 49.9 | 47.7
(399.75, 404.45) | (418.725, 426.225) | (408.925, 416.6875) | -0.034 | 48.5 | 49.4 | 47.4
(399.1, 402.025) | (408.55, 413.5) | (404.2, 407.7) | 0.065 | 49.6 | 46.5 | 49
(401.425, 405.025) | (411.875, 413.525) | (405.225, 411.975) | 0.023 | 47.3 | 47.5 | 49.5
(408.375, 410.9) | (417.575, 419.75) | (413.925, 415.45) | -0.019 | 47.8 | 49.8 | 49.8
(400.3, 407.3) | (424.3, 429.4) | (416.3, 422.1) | -0.082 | 47.3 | 49.6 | 45.3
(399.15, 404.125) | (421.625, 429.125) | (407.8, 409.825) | -0.037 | 48.9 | 49.5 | 45.3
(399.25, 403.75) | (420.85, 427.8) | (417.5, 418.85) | -0.027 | 48.8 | 48.2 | 46.5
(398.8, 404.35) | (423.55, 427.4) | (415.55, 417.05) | -0.078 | 48.7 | 50.4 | 45.7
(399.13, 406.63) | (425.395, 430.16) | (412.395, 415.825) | -0.068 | 48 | 49.2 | 44.1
